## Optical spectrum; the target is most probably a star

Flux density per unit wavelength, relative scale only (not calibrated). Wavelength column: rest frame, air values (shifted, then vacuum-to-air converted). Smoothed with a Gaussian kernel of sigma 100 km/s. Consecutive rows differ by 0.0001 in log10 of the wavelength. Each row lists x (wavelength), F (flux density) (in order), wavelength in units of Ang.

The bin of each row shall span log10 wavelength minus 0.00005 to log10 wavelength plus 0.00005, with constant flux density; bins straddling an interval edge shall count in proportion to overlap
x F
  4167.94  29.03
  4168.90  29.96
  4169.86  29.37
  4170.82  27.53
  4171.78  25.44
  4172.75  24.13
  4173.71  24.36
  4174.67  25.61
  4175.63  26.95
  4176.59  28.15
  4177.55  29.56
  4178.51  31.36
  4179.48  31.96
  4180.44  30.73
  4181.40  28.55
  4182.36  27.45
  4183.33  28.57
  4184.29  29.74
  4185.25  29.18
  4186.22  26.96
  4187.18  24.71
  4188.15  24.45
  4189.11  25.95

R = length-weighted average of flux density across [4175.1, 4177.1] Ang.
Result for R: 27.6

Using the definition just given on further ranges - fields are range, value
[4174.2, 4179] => 28.3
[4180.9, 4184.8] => 28.6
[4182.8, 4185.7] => 29.1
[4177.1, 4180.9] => 30.9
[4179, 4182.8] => 29.8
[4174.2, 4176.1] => 26.3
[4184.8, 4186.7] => 28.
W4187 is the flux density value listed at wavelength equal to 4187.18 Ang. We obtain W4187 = 24.71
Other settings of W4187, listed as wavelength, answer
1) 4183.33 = 28.57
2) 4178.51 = 31.36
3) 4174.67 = 25.61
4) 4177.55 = 29.56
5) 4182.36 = 27.45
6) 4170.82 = 27.53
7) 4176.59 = 28.15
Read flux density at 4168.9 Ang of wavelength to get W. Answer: 29.96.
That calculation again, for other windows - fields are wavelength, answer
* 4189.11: 25.95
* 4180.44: 30.73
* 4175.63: 26.95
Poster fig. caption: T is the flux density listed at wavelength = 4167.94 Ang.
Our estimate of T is 29.03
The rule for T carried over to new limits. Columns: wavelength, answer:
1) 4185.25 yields 29.18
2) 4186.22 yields 26.96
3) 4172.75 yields 24.13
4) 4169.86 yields 29.37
